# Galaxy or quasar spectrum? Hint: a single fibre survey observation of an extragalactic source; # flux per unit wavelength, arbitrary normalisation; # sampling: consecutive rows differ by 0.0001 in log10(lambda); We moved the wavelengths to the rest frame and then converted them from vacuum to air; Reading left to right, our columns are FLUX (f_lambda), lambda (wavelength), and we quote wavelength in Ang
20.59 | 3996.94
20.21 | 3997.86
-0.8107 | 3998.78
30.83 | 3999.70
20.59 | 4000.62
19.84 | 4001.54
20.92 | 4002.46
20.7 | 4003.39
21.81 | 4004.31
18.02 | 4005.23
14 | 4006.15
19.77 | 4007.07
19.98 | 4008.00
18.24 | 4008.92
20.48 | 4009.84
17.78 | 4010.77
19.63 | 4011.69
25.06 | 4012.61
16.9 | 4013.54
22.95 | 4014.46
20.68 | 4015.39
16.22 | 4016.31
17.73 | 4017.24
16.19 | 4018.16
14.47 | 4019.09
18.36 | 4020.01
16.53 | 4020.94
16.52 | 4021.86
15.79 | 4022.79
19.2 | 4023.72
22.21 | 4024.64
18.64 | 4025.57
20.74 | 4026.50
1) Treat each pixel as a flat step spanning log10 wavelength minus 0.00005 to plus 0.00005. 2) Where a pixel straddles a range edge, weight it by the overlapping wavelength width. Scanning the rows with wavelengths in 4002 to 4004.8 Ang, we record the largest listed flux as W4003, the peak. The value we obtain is 21.81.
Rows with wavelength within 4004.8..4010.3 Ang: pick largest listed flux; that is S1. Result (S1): 20.48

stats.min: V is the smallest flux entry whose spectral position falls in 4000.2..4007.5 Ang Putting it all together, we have 14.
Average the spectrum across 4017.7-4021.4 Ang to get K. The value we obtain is 16.4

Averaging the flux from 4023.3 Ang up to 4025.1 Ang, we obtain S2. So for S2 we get 20.8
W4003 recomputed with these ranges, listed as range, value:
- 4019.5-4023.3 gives 18.36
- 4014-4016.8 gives 22.95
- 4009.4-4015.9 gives 25.06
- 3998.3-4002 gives 30.83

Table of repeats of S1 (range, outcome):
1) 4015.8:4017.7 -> 17.73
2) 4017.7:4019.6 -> 16.19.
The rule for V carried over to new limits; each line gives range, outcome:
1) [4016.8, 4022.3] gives 14.47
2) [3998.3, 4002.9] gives -0.8107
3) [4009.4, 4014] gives 16.9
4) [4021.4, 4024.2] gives 15.79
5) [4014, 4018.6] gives 16.19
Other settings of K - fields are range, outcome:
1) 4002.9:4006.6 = 18.6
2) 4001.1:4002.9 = 20.4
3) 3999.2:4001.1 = 25.1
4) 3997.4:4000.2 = 16.8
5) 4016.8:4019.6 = 16.2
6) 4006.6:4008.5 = 19.8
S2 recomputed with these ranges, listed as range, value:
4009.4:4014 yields 20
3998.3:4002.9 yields 18.3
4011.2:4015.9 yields 21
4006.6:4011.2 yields 19.2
